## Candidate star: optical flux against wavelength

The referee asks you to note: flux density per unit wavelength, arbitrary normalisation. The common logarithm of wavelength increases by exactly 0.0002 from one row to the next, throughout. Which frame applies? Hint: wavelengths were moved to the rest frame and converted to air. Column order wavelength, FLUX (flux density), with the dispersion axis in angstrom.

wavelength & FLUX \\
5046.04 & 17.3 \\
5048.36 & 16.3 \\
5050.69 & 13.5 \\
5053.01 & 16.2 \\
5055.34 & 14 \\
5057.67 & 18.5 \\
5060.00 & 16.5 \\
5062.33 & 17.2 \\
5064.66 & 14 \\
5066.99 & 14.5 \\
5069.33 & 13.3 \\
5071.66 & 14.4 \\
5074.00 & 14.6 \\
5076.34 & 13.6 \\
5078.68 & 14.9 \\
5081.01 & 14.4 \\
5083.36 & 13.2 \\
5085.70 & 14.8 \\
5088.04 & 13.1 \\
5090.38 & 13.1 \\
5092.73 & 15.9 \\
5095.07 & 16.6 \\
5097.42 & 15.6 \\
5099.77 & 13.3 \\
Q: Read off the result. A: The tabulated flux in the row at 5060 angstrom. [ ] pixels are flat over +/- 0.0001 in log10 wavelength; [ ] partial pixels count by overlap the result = 16.5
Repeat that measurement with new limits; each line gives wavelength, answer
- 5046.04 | 17.3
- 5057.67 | 18.5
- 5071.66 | 14.4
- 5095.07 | 16.6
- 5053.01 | 16.2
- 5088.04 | 13.1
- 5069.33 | 13.3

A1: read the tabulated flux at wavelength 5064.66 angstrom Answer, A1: 14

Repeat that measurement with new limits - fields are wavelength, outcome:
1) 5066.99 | 14.5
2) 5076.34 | 13.6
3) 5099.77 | 13.3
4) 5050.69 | 13.5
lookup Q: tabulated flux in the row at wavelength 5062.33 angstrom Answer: 17.2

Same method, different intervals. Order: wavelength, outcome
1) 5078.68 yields 14.9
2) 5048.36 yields 16.3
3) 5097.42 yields 15.6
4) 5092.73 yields 15.9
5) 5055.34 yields 14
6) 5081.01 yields 14.4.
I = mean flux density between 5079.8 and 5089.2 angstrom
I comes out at 13.9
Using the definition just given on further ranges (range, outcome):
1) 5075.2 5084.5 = 14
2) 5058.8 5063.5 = 16.9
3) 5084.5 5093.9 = 14.2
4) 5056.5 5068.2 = 16.1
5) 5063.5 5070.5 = 13.9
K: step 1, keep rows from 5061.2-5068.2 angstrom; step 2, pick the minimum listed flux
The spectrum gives 14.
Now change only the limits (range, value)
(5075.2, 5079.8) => 13.6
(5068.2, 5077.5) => 13.3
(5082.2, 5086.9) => 13.2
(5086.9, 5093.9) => 13.1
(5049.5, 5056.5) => 13.5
